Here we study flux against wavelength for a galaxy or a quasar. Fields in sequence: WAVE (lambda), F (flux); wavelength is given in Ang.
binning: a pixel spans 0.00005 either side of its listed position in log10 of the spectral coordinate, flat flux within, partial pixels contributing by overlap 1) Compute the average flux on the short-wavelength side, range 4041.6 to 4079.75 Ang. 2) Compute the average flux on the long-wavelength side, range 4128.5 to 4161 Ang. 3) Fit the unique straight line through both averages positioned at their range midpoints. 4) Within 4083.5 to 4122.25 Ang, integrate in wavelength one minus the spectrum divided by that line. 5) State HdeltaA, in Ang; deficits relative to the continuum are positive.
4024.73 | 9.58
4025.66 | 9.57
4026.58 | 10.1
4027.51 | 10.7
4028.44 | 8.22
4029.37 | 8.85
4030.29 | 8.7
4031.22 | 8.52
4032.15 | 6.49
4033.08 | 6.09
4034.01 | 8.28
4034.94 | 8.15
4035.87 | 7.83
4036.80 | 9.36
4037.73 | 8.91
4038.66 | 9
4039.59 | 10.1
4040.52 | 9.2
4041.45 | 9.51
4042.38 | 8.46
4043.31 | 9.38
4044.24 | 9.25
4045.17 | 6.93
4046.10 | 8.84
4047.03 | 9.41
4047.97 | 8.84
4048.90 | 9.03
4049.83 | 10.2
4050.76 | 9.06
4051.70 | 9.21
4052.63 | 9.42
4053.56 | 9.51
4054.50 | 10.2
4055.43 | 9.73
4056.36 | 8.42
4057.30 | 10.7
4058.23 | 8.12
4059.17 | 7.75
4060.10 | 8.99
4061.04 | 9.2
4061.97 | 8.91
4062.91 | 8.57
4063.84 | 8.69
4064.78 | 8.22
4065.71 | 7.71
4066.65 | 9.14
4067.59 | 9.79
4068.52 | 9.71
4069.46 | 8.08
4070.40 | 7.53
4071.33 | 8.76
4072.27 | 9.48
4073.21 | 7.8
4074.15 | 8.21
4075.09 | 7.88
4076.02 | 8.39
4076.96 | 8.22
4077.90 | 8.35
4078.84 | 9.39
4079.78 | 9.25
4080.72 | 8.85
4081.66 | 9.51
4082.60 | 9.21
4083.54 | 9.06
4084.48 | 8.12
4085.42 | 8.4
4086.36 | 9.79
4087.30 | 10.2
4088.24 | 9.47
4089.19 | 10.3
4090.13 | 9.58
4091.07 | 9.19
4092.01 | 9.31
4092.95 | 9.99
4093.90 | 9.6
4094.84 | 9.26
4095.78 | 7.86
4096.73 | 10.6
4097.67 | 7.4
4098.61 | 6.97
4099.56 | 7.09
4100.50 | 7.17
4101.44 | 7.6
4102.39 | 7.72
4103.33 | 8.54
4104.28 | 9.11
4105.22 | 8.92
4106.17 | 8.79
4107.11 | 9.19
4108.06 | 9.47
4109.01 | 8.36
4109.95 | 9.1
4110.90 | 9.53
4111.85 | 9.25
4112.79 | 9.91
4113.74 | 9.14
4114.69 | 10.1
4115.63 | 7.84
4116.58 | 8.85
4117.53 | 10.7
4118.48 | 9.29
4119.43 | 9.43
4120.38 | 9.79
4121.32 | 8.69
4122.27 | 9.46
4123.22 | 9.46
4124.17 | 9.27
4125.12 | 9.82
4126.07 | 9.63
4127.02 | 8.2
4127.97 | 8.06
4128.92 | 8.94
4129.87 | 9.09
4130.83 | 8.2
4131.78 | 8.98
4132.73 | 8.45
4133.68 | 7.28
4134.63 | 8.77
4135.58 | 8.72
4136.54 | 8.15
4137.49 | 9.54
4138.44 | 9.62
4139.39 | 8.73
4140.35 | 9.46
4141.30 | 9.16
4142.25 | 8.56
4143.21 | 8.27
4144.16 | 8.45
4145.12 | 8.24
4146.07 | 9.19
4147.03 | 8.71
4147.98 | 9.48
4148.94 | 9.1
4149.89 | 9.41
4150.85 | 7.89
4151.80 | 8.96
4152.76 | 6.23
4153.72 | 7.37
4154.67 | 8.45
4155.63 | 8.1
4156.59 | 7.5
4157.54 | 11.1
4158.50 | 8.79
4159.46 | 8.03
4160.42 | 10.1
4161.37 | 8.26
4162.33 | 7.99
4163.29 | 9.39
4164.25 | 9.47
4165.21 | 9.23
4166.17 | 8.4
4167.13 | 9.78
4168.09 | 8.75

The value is -1.0 Ang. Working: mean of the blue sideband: 8.85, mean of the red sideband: 8.68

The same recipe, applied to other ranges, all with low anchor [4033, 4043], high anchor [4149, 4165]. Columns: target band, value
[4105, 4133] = -1.6 Ang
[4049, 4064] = -0.8 Ang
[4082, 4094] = -1.0 Ang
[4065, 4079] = 0.3 Ang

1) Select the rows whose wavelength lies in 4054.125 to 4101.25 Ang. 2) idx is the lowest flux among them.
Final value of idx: 6.97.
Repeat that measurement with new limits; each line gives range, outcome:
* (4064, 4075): 7.53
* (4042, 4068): 6.93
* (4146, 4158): 6.23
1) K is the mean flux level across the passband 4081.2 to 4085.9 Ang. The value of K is 8.86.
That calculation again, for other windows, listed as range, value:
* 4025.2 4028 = 10.1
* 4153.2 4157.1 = 7.88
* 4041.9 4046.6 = 8.59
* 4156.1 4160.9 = 9.11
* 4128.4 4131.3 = 8.71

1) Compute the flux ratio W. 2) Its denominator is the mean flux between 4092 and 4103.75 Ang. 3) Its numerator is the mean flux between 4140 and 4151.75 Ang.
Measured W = 1.1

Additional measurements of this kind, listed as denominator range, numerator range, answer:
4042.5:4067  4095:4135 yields 0.98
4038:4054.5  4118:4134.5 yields 0.98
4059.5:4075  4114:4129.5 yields 1.07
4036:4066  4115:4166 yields 0.98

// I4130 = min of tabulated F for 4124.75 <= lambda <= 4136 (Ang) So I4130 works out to 7.28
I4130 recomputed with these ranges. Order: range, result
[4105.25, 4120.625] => 7.84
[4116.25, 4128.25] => 8.06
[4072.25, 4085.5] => 7.8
